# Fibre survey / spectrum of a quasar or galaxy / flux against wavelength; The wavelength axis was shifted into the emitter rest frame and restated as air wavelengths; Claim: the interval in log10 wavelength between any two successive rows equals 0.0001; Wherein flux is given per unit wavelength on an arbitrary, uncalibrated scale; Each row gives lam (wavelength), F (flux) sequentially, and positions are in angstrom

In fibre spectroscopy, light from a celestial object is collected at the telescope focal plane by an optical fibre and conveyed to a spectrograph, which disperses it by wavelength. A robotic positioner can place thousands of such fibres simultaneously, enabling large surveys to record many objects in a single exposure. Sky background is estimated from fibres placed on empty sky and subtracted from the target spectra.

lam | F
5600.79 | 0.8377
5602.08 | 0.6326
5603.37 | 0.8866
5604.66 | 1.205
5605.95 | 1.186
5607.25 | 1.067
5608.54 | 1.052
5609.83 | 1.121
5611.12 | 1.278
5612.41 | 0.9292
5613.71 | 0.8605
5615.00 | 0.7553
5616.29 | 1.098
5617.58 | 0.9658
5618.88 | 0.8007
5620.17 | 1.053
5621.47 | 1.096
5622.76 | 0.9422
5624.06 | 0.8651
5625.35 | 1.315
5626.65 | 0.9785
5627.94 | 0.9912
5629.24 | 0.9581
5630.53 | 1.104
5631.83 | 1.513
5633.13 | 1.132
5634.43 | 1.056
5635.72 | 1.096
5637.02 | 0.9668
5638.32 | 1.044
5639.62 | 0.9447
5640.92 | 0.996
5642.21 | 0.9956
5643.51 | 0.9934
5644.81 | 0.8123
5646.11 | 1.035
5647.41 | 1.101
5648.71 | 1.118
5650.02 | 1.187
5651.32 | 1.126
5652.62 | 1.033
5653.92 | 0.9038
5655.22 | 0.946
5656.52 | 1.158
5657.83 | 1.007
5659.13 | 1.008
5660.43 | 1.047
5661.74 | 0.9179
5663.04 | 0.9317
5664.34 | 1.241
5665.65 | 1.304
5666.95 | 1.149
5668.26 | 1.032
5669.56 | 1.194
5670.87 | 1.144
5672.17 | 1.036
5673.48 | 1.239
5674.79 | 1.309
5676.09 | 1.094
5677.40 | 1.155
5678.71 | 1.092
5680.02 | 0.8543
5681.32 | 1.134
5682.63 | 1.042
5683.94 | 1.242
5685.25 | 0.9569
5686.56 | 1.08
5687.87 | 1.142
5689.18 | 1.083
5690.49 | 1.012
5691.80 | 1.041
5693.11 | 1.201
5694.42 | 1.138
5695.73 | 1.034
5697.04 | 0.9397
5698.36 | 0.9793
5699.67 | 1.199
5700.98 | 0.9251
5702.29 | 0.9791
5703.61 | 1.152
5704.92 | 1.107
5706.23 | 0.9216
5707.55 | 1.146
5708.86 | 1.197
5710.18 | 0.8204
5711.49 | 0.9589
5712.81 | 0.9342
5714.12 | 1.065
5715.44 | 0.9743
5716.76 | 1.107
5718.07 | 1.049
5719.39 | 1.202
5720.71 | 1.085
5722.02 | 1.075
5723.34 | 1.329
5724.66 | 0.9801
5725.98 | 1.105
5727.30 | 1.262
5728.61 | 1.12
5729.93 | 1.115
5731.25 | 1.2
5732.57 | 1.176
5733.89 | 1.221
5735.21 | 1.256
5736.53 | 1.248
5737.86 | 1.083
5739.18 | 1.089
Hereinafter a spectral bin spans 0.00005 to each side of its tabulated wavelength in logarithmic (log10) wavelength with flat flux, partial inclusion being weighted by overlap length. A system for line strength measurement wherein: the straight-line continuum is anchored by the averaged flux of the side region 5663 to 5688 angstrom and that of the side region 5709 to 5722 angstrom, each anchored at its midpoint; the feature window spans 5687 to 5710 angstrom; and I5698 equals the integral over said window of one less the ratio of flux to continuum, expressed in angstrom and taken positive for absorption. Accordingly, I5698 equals 0.1 angstrom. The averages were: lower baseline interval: 1.12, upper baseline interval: 1.03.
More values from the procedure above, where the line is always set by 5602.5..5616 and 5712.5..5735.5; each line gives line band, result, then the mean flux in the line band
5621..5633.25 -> -0.5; 1.09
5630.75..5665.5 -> 0.2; 1.05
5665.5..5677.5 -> -0.9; 1.16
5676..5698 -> 0.5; 1.07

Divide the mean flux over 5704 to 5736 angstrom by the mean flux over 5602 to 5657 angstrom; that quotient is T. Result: 1.07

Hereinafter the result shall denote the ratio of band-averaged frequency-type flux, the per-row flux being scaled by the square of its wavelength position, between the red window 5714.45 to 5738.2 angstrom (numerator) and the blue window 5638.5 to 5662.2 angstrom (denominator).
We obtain 1.15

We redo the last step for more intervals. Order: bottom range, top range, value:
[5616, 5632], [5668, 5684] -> 1.10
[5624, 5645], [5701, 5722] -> 1.02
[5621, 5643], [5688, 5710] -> 1.03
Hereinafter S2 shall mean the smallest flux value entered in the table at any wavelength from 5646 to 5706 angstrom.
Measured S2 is 0.8543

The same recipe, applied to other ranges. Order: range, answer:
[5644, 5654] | 0.8123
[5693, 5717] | 0.8204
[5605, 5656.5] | 0.7553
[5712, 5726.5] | 0.9342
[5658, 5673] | 0.9179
